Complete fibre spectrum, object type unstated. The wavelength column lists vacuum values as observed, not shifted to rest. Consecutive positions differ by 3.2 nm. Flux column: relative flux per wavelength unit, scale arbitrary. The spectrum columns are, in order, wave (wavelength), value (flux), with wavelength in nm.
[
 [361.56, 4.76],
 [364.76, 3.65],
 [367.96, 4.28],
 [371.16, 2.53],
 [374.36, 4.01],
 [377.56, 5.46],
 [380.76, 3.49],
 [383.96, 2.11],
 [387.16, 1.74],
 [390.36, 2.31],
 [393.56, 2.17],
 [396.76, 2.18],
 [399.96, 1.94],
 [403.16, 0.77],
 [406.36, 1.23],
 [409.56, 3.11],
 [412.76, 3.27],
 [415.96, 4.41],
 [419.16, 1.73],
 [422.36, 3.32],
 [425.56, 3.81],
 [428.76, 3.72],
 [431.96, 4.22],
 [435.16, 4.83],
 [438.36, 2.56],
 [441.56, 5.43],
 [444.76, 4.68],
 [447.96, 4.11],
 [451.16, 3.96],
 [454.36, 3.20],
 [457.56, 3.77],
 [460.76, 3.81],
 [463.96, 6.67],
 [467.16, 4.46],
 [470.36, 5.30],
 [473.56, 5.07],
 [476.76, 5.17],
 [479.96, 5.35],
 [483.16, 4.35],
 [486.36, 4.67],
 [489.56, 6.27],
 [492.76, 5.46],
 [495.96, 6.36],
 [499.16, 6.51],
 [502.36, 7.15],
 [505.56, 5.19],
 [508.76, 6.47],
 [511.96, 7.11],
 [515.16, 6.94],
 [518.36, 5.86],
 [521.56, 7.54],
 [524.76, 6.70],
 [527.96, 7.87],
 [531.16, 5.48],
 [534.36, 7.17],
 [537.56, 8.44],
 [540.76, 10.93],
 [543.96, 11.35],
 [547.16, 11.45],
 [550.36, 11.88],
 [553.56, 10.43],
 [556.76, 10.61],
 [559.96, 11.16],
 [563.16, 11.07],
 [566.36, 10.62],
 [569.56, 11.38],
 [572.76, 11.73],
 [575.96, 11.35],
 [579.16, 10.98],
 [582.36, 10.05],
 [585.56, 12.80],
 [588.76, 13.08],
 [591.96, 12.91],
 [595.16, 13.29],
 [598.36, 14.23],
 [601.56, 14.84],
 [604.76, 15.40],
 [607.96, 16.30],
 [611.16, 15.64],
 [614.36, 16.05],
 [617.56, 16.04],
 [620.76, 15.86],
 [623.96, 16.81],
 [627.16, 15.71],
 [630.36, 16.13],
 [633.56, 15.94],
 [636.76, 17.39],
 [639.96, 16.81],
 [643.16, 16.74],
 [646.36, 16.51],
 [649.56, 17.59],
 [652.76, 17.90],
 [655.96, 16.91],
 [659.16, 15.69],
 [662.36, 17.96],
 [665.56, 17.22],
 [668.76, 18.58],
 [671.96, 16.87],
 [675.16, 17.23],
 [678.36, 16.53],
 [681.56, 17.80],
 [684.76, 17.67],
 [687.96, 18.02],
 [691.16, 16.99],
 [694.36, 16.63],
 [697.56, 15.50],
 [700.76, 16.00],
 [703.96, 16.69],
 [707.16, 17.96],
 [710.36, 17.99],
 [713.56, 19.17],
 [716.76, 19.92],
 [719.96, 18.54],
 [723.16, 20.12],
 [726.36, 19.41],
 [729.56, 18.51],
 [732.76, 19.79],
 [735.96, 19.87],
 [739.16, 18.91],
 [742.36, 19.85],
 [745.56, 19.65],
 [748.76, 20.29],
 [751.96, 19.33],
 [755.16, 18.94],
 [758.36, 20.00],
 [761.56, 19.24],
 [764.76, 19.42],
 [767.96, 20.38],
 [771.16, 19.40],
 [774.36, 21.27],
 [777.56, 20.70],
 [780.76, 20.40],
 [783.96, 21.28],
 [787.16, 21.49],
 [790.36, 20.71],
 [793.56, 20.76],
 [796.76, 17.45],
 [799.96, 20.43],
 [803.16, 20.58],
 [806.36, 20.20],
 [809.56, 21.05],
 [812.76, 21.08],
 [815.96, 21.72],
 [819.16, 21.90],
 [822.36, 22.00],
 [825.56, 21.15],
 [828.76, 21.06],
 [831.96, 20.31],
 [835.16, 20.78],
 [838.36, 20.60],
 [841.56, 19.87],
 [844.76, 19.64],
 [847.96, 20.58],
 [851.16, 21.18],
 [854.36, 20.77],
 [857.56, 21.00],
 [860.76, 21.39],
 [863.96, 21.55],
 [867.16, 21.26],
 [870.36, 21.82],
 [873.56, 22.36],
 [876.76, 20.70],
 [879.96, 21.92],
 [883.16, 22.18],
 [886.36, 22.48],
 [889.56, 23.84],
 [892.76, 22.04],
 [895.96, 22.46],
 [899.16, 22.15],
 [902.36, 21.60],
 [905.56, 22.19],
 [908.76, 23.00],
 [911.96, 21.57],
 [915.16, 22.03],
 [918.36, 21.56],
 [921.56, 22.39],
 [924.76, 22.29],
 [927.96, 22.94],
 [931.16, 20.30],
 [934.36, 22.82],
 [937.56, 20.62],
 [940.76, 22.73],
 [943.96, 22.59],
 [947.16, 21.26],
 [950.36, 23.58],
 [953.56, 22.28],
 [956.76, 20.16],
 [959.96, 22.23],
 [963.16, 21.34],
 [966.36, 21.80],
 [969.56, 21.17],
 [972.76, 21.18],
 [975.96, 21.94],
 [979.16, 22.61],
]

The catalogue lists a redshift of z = 0.35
